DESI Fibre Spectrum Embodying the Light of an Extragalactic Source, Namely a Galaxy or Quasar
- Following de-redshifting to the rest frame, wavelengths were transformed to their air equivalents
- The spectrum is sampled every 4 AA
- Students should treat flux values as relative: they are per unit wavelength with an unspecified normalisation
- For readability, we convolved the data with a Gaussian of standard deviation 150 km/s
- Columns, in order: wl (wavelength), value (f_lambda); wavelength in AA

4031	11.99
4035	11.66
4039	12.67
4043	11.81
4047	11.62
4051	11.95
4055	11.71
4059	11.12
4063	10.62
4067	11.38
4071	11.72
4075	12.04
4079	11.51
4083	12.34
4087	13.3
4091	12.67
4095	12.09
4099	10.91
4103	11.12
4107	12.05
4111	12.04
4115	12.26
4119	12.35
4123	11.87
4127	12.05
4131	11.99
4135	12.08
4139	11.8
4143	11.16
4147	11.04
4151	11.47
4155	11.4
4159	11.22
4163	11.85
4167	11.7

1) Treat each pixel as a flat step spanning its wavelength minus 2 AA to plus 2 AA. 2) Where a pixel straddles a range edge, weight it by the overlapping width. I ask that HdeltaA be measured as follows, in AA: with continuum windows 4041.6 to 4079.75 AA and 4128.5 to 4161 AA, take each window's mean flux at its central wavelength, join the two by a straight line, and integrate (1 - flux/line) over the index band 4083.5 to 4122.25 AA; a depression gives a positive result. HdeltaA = -1.9 AA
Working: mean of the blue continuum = 11.5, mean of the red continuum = 11.5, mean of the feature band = 12.1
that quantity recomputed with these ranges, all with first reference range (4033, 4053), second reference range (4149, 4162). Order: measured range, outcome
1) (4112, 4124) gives -0.6 AA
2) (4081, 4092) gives -1.0 AA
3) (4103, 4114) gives -0.3 AA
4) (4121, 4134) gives -0.5 AA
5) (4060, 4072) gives 0.6 AA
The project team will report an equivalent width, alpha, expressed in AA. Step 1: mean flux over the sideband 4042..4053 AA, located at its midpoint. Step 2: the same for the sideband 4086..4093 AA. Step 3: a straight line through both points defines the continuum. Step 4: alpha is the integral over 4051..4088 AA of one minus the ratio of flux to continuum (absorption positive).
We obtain 2.02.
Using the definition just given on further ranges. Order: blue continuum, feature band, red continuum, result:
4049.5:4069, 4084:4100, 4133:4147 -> -1.2 AA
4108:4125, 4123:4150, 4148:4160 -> 0.0 AA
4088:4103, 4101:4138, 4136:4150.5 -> -1.1 AA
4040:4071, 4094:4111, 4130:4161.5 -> -0.1 AA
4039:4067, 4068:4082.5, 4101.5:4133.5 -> -0.1 AA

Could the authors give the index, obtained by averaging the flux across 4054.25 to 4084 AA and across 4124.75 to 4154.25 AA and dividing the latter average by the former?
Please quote 1.01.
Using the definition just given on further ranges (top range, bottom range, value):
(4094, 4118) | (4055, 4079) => 1.03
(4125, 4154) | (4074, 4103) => 0.97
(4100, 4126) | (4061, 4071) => 1.07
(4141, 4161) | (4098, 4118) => 0.96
